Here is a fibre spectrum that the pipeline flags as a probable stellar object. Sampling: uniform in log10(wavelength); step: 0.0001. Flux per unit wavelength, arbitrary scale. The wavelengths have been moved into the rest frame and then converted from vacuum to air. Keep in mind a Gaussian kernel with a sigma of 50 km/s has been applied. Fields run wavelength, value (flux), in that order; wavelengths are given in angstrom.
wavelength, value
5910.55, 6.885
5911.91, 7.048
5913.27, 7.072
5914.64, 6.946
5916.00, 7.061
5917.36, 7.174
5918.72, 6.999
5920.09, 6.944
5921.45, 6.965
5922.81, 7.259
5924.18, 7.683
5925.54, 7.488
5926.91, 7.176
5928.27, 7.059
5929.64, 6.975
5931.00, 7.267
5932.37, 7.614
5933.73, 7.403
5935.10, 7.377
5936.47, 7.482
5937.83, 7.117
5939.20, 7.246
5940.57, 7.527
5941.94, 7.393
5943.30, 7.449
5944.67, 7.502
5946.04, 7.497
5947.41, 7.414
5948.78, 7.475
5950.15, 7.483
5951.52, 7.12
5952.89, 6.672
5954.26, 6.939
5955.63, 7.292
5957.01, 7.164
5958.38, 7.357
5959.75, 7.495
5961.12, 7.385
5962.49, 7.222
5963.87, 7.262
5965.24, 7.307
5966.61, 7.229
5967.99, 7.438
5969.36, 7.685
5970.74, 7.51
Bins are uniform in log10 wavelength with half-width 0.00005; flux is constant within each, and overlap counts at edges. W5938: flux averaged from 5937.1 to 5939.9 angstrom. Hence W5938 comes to 7.19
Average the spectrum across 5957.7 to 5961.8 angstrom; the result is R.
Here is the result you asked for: 7.42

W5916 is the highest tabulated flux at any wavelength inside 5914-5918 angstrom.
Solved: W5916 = 7.174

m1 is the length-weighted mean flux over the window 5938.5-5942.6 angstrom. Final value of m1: 7.38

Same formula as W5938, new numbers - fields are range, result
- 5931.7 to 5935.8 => 7.46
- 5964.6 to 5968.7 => 7.33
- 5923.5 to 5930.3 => 7.28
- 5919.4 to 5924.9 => 7.21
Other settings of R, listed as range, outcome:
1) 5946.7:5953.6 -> 7.23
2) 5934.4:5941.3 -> 7.34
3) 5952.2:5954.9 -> 6.81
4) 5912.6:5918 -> 7.06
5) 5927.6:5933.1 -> 7.23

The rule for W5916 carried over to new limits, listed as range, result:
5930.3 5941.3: 7.614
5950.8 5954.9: 7.12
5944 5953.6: 7.502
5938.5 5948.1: 7.527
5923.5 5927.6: 7.683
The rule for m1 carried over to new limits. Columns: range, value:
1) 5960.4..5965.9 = 7.3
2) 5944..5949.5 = 7.47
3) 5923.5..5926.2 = 7.6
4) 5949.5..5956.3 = 7.1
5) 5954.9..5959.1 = 7.26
